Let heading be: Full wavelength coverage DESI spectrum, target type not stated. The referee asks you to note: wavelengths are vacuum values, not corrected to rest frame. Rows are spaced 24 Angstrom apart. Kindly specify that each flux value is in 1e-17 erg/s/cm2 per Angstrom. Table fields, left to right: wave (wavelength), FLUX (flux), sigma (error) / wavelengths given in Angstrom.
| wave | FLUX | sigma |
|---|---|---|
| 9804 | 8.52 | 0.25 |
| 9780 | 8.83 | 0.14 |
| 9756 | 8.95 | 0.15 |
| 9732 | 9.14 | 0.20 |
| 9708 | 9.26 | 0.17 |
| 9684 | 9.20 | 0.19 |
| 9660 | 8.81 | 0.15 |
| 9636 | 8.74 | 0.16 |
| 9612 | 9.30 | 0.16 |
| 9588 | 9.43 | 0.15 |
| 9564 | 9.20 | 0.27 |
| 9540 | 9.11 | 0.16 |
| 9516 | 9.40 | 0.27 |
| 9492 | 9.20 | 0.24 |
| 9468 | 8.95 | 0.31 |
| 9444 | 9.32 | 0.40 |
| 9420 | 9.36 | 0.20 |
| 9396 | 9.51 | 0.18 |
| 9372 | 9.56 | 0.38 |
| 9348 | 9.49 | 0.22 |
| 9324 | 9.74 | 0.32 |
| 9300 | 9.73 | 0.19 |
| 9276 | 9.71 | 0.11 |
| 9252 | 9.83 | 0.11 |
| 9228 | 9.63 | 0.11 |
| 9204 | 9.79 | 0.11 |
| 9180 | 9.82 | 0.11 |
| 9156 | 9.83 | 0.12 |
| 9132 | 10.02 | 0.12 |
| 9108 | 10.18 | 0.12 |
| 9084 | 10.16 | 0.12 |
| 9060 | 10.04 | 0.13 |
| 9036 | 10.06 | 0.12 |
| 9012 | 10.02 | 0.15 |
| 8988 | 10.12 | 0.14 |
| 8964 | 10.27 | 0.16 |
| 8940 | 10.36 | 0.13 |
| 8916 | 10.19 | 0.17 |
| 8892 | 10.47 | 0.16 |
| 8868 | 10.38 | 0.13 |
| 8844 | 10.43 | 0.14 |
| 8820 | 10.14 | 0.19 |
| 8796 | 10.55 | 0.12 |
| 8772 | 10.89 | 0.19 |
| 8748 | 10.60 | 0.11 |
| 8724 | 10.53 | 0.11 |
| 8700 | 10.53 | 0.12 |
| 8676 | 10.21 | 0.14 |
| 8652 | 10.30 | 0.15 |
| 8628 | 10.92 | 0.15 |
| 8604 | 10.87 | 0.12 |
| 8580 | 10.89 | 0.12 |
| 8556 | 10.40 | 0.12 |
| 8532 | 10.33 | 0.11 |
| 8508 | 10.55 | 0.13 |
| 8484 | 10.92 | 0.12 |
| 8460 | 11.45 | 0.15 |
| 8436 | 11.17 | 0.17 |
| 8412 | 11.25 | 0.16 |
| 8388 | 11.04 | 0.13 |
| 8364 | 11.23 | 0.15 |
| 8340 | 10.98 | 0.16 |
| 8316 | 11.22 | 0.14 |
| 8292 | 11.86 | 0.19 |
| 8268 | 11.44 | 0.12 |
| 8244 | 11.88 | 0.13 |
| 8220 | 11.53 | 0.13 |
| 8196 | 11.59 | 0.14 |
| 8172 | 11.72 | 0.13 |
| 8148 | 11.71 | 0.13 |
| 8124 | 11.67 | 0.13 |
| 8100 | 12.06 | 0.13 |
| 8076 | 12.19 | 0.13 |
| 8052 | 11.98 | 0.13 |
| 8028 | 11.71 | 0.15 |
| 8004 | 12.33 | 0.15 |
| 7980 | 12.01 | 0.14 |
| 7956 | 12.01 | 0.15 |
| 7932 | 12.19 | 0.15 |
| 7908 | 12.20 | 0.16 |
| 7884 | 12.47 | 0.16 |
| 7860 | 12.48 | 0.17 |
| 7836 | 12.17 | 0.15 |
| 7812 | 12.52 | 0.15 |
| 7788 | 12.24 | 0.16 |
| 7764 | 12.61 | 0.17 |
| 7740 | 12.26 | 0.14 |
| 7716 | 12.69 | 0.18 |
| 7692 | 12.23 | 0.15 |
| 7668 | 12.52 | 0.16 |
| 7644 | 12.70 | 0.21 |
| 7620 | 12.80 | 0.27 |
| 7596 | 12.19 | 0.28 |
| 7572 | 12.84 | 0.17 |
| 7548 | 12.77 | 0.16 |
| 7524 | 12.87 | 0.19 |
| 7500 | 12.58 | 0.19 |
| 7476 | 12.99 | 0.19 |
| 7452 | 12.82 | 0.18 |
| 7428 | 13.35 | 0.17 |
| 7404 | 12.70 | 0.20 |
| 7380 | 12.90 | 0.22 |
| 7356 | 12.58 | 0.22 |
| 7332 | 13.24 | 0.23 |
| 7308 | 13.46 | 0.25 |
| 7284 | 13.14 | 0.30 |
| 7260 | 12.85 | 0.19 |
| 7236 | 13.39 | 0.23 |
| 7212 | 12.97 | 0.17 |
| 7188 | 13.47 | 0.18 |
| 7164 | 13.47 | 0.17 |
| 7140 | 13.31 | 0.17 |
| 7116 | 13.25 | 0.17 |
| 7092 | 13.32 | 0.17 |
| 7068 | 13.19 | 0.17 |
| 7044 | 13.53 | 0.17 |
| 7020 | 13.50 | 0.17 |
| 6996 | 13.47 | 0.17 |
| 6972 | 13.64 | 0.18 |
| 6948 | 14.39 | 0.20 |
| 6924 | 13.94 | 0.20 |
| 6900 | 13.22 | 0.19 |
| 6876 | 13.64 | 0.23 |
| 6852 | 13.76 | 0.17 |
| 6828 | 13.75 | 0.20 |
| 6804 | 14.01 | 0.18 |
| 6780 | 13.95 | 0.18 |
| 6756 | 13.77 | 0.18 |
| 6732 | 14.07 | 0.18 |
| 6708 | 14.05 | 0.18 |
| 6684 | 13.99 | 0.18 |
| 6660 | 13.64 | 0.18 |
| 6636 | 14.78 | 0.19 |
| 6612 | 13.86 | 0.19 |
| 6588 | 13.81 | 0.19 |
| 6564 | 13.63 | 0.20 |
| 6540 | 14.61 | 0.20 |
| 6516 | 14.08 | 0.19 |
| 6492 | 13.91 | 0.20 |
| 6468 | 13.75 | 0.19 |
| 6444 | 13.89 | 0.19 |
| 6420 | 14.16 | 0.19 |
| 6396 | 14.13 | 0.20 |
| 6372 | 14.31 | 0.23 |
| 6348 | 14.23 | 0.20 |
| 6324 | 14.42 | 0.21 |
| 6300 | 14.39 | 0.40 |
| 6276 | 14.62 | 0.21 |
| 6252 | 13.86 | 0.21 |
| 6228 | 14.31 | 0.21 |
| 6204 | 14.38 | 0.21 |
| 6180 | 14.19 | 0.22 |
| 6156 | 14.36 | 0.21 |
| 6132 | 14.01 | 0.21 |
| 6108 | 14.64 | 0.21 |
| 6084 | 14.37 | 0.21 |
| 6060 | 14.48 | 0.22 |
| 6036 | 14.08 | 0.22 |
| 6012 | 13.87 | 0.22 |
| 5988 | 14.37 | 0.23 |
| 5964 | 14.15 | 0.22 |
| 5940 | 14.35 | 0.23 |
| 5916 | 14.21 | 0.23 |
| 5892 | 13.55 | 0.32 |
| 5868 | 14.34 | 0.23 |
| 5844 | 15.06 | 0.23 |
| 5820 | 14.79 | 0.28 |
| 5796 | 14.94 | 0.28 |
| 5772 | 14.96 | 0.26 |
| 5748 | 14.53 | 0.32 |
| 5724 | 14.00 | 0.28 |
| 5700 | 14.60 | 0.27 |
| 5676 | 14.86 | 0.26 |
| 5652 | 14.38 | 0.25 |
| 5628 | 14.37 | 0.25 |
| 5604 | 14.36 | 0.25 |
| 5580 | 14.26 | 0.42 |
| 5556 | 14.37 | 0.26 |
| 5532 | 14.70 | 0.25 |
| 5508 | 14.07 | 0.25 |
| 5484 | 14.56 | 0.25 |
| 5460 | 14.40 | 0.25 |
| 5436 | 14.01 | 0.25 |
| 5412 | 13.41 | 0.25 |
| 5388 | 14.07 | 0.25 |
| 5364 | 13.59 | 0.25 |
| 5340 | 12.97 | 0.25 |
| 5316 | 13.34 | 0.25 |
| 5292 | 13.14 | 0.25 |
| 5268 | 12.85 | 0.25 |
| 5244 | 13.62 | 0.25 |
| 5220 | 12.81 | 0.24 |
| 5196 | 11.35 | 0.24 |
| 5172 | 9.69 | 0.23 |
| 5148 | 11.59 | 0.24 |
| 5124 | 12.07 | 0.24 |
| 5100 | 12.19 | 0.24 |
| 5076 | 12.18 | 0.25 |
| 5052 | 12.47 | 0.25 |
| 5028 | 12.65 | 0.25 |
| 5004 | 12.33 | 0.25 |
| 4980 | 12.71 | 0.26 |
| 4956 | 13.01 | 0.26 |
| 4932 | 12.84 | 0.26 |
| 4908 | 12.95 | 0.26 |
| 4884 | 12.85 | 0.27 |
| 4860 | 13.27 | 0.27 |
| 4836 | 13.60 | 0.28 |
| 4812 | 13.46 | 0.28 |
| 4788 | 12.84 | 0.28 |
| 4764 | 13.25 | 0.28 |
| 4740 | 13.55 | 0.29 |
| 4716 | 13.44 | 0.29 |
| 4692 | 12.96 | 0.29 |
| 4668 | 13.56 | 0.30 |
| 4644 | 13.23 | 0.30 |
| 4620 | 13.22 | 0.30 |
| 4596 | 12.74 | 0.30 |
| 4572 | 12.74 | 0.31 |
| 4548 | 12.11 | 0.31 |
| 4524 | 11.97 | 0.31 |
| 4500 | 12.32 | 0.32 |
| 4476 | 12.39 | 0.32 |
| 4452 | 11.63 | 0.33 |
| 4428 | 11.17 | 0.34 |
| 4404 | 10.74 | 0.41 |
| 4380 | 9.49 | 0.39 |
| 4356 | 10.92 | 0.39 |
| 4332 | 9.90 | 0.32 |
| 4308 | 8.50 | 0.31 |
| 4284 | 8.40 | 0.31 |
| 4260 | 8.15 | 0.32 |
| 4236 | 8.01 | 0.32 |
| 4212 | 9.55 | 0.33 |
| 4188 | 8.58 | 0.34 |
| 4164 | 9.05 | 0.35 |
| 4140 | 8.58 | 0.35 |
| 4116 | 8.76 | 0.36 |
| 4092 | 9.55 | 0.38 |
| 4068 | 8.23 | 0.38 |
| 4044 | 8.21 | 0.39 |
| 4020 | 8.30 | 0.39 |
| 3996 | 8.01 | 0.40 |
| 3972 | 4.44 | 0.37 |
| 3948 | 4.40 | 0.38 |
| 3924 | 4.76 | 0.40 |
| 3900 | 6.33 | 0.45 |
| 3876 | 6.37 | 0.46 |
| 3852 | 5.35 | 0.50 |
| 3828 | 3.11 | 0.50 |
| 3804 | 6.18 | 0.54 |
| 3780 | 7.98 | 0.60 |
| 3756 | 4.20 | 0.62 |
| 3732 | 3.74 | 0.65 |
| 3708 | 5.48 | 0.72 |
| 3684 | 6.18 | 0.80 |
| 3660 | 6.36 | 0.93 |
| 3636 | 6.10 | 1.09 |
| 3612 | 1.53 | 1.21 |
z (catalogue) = 0.00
